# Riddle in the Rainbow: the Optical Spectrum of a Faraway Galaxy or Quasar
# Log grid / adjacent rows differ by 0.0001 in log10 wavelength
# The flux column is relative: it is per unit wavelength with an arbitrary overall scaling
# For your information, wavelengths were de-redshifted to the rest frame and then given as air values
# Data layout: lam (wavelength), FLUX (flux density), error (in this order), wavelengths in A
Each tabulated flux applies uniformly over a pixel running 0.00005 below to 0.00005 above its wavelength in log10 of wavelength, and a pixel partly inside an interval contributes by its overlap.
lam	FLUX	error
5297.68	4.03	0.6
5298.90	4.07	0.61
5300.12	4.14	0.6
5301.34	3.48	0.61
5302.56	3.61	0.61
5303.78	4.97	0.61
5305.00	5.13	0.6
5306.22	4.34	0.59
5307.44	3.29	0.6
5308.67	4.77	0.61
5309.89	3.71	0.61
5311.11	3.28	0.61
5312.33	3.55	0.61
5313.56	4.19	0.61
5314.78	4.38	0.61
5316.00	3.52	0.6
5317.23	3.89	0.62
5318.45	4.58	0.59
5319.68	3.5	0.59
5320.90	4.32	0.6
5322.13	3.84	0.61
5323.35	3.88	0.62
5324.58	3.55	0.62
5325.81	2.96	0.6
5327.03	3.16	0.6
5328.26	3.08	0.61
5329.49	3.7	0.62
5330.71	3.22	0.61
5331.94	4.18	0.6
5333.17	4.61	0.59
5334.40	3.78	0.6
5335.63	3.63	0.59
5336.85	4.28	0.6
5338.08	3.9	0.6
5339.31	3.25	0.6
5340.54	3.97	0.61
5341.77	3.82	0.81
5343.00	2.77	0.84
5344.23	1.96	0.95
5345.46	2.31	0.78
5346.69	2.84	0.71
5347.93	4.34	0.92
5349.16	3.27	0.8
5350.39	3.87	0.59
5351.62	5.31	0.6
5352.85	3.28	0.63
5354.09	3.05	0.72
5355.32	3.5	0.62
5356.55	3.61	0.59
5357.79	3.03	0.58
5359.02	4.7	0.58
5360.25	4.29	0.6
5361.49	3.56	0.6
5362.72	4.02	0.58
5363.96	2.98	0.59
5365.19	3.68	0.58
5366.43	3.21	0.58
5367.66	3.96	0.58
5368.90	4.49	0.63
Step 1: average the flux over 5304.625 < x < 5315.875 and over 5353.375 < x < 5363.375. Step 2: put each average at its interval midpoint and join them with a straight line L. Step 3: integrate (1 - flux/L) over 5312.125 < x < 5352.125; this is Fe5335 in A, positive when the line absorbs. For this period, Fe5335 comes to 2.2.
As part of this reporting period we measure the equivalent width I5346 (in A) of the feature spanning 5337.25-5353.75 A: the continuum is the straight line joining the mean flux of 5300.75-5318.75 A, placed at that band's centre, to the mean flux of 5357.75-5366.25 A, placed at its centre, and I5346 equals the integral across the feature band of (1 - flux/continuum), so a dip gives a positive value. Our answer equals 1.7 A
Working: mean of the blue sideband 4.04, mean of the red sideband 3.77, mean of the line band 3.46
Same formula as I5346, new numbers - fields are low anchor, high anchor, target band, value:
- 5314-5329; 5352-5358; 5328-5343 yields -0.7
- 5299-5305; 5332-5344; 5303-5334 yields 0.6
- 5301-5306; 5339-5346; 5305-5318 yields 0.4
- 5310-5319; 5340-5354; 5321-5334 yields 0.2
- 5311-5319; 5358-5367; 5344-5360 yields 1.1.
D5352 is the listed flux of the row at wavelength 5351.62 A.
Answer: 5.31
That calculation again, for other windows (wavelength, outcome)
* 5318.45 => 4.58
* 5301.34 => 3.48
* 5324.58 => 3.55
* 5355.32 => 3.5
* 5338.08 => 3.9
